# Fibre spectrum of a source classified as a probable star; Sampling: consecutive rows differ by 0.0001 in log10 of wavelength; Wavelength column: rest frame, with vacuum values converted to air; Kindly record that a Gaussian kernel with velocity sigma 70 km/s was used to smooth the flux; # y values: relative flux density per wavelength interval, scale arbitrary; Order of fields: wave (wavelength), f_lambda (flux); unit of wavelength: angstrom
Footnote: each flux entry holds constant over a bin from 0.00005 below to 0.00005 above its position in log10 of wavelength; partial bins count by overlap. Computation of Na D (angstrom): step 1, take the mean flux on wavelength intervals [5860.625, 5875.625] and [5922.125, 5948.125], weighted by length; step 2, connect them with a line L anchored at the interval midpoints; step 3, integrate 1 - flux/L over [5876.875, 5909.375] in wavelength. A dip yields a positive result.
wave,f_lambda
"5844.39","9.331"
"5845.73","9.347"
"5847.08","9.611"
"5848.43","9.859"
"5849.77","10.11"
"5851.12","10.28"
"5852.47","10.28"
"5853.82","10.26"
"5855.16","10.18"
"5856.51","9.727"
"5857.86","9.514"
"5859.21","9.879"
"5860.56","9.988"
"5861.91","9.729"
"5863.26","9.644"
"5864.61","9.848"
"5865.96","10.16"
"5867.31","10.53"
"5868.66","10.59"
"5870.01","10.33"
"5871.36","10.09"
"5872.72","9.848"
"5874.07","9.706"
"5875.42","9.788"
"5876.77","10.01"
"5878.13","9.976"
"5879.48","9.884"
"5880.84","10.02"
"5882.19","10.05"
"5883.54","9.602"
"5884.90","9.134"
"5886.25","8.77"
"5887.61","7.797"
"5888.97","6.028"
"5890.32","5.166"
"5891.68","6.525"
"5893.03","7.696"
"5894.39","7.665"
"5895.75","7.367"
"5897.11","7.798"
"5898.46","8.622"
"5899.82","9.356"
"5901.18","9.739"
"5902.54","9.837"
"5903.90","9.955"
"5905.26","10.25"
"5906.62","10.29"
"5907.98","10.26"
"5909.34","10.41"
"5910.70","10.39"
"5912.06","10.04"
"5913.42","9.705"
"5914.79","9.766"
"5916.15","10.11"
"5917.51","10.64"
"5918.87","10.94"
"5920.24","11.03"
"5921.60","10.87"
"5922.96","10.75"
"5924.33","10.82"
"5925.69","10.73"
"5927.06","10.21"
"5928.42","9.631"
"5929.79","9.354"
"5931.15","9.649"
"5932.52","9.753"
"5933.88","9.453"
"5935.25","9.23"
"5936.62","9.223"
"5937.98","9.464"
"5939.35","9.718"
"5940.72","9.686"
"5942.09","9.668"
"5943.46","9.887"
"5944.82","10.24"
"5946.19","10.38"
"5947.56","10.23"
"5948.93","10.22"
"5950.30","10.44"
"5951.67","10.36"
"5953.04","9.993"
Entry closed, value 3.8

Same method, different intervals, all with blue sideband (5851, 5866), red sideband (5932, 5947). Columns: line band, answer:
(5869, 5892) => 1.9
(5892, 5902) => 1.6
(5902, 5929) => -1.6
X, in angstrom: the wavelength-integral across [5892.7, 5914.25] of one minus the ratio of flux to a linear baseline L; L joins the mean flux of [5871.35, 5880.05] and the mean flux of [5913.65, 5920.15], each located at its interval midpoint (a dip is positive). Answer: 1.79 angstrom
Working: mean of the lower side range 9.88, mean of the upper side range 10.4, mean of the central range 9.36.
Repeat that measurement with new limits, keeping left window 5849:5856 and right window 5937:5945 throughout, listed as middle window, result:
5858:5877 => 0.3 angstrom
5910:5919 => -0.3 angstrom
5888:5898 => 3.0 angstrom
